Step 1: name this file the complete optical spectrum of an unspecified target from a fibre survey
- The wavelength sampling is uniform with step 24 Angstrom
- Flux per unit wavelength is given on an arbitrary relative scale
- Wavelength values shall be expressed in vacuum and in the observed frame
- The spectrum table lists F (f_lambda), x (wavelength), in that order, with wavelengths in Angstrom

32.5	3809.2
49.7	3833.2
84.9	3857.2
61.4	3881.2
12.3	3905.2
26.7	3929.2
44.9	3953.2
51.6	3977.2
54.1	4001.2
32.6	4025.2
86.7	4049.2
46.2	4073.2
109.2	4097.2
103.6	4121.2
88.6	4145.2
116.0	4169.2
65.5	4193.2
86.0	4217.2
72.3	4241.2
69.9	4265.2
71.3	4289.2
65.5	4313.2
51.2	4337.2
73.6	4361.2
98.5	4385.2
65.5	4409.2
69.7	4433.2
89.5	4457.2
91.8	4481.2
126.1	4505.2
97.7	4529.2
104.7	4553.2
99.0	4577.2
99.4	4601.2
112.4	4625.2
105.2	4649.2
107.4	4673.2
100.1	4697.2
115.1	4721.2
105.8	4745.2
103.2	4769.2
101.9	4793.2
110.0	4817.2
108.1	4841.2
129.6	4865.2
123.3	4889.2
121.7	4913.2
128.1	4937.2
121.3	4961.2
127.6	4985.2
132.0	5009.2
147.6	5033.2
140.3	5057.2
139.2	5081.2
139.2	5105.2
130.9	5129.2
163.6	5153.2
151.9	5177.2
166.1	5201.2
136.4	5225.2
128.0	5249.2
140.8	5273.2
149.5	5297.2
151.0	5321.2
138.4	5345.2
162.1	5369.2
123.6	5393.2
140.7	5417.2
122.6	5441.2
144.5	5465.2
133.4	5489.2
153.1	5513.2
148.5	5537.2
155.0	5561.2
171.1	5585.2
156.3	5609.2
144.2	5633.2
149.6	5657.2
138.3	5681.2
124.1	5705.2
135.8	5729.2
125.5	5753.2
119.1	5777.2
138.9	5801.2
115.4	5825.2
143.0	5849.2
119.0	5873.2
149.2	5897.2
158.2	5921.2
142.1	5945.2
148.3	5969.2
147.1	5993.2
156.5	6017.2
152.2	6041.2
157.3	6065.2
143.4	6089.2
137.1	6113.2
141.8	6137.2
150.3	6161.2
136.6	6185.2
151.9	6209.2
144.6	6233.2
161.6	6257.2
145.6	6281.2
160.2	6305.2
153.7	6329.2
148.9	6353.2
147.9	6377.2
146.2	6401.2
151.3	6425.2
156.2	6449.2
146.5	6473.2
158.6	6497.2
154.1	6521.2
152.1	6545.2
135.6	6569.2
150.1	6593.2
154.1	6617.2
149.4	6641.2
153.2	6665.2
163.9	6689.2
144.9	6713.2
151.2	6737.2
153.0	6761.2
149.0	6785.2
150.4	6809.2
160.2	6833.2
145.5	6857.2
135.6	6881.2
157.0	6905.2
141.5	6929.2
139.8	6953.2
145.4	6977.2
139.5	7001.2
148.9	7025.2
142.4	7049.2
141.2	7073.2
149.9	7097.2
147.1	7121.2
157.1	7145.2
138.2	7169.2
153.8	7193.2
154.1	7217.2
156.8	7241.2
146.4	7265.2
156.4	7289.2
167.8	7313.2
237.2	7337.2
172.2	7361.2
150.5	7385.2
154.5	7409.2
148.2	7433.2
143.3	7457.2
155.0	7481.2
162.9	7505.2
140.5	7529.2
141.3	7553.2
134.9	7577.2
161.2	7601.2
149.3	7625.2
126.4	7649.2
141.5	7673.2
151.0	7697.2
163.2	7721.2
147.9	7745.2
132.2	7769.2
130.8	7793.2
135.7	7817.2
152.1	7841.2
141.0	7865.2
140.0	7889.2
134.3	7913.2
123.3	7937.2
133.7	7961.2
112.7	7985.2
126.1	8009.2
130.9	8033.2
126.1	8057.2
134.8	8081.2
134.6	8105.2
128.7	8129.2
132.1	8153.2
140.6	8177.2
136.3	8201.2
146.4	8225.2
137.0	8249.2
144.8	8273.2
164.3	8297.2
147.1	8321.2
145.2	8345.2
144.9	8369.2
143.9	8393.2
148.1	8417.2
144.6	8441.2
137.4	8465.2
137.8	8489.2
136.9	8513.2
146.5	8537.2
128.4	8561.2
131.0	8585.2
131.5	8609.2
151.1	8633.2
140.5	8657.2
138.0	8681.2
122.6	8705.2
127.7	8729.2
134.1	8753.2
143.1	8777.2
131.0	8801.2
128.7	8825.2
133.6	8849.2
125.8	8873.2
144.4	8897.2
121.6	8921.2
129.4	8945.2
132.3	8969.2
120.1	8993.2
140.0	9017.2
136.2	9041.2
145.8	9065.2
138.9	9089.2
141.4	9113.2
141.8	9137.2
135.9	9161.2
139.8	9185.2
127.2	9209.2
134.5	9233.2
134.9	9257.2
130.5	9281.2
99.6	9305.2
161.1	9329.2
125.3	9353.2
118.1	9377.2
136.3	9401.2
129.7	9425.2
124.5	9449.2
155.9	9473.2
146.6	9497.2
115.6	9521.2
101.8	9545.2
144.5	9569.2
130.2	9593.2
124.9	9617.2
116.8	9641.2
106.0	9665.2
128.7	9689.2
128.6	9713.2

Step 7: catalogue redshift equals 0.116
